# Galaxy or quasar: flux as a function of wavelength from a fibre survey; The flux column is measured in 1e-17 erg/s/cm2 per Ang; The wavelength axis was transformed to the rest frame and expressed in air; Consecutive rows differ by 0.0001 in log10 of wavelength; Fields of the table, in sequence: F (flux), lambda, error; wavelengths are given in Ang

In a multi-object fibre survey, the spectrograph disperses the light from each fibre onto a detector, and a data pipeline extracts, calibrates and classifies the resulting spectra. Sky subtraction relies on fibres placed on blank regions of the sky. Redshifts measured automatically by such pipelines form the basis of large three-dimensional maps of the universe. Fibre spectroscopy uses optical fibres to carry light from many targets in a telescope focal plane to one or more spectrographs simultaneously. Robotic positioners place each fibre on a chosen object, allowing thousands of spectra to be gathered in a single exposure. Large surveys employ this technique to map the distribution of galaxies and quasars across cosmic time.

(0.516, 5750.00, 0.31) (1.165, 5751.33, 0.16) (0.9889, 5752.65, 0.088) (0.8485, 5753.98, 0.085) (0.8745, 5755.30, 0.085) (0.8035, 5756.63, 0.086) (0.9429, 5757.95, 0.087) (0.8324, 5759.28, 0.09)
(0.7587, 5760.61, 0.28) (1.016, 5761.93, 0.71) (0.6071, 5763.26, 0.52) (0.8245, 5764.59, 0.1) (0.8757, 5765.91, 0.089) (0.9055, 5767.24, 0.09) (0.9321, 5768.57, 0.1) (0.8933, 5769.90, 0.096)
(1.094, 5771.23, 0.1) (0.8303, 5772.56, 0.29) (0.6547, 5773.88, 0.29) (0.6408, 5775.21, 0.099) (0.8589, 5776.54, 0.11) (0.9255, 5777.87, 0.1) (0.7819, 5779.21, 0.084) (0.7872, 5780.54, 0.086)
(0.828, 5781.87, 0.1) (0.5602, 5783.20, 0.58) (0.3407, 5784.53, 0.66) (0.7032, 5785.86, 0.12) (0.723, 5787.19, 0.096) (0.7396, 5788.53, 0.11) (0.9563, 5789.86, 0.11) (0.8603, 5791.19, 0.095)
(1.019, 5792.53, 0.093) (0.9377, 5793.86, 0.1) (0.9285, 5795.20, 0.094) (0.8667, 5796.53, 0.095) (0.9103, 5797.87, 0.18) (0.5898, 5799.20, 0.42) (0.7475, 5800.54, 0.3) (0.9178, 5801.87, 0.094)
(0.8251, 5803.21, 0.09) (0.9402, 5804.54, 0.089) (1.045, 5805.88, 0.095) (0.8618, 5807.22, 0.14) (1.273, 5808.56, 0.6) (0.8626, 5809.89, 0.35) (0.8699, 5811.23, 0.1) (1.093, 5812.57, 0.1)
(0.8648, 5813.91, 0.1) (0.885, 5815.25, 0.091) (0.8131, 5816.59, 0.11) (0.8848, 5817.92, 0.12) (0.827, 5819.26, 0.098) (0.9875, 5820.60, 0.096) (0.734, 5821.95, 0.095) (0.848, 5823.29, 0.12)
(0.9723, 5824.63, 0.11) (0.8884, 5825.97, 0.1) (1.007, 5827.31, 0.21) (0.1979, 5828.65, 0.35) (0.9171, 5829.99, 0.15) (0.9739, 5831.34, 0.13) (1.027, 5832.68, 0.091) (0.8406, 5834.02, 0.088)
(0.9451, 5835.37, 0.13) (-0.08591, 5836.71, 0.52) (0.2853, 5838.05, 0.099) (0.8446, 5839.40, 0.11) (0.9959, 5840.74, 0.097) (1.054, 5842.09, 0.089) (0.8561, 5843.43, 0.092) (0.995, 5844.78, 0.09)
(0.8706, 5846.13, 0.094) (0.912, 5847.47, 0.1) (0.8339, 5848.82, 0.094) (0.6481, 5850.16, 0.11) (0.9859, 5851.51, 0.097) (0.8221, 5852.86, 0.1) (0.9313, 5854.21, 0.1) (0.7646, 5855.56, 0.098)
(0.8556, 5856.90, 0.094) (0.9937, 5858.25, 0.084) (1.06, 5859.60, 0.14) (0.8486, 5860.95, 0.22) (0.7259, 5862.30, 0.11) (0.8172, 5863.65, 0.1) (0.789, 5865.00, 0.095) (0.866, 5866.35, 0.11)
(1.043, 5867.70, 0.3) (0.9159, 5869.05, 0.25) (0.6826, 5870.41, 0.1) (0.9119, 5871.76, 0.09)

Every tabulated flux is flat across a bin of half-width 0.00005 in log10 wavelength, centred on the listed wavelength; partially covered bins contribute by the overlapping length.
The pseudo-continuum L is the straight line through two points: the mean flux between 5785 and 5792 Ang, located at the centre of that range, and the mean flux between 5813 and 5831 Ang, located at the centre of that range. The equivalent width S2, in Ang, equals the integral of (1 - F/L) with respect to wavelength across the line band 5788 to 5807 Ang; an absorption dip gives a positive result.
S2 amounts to -1.8 Ang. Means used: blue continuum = 0.788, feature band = 0.878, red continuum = 0.839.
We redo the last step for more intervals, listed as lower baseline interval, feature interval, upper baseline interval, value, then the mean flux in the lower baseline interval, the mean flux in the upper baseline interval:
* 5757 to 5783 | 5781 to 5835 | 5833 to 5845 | -4.6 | 0.836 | 0.747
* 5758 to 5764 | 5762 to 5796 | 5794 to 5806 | 1.0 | 0.817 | 0.858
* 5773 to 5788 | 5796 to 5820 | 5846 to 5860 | -3.7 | 0.712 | 0.877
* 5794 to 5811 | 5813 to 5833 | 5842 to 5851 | 0.7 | 0.898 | 0.872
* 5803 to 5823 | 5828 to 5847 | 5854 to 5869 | 2.8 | 0.918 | 0.882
